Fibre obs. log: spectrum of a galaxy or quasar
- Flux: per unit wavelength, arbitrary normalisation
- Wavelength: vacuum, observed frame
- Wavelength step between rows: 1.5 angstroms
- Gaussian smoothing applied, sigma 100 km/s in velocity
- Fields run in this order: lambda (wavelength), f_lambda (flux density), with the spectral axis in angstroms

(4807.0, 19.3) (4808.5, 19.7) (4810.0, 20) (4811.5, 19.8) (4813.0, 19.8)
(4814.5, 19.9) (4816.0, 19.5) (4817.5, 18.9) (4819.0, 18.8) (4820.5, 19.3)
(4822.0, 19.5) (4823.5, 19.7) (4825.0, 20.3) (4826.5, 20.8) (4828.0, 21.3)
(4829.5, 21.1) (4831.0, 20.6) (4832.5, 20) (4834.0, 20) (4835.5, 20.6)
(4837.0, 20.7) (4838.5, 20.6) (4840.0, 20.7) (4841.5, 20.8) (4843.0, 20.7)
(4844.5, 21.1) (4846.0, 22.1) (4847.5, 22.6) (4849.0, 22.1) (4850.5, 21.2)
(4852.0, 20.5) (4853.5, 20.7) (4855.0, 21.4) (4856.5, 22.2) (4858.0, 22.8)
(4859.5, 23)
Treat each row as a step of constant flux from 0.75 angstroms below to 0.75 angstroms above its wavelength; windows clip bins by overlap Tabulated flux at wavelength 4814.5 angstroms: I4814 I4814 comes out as 19.9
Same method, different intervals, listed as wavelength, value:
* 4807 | 19.3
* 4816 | 19.5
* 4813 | 19.8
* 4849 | 22.1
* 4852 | 20.5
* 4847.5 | 22.6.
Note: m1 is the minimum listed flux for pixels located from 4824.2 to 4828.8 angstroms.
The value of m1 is 20.3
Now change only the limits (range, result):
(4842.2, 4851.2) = 20.7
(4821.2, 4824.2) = 19.5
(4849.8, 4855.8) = 20.5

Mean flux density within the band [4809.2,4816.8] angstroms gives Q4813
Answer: 19.8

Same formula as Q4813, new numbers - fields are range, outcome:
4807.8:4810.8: 19.9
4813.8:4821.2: 19.3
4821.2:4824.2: 19.6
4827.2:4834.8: 20.6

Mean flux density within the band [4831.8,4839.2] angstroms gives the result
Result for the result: 20.4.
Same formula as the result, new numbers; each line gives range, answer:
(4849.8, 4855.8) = 21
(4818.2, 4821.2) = 19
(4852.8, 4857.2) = 21.4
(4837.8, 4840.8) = 20.7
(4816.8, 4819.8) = 18.9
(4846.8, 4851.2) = 22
